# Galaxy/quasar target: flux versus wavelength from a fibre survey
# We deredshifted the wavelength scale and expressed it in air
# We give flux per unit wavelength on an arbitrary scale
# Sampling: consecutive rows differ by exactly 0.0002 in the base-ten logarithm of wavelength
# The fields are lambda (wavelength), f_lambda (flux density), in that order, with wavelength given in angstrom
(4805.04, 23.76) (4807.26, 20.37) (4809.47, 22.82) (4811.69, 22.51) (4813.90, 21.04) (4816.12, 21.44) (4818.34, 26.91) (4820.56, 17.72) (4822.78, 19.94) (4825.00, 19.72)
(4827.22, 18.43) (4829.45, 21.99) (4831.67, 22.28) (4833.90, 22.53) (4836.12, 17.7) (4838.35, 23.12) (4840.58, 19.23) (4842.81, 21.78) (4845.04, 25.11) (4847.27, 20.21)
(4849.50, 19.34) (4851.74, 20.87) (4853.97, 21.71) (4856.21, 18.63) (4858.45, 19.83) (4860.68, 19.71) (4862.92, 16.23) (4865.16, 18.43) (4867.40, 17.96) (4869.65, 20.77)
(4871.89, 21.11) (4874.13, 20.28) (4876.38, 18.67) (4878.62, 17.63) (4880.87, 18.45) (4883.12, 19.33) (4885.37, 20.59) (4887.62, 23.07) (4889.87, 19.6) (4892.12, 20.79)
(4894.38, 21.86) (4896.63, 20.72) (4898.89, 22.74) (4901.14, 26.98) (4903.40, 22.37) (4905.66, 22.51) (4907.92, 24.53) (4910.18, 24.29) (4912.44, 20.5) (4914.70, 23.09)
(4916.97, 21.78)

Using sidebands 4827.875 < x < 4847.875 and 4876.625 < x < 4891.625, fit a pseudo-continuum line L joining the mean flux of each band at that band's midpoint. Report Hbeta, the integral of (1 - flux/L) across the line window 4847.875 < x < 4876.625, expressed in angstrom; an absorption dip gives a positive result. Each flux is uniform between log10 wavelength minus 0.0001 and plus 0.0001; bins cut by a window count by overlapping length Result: 1.5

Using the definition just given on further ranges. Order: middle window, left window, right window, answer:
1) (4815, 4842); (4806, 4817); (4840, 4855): 0.7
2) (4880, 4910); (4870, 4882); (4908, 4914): -0.9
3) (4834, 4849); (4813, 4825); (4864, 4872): -0.6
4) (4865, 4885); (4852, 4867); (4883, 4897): 0.8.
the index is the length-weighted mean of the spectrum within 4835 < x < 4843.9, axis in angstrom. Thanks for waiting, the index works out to 20.5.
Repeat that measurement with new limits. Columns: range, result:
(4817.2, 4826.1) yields 21.1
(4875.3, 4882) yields 18.3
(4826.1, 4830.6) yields 20.2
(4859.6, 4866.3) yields 18.1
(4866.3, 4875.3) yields 20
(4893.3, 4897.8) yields 21.3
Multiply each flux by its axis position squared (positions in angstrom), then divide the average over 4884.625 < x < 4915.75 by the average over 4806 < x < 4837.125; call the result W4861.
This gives 1.1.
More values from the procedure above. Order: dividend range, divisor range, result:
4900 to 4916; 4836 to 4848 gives 1.12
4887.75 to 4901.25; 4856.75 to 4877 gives 1.15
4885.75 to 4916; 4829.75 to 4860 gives 1.10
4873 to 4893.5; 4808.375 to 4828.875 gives 0.96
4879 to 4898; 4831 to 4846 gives 0.97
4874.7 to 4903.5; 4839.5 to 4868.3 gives 1.06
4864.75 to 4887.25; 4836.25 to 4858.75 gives 0.94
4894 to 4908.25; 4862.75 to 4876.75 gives 1.21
